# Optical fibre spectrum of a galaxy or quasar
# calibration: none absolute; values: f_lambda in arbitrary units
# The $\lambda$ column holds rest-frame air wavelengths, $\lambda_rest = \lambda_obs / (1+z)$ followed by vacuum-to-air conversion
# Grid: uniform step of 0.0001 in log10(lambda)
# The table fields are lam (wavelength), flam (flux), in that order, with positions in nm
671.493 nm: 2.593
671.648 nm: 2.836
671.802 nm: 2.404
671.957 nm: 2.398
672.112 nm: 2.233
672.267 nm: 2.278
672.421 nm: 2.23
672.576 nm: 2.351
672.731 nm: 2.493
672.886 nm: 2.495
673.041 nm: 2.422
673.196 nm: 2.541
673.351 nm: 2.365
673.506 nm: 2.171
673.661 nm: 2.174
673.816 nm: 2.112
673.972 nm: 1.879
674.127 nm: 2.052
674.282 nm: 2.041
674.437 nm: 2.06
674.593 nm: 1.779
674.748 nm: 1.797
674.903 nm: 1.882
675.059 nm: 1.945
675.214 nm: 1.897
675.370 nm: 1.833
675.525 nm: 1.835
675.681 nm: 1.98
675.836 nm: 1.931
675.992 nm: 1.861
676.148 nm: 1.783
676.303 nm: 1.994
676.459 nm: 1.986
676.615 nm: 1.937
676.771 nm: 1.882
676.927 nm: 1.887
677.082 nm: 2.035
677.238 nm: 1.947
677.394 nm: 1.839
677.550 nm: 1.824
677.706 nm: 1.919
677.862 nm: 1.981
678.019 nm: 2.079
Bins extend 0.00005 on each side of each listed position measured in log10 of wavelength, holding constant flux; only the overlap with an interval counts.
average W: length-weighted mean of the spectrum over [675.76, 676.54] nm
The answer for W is 1.91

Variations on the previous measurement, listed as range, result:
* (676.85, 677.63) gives 1.91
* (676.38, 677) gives 1.92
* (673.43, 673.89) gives 2.15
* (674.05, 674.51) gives 2.05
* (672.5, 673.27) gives 2.46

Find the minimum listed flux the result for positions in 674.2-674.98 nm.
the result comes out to 1.779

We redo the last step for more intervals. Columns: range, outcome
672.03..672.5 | 2.23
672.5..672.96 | 2.351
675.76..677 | 1.783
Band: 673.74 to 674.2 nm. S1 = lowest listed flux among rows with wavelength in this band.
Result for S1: 1.879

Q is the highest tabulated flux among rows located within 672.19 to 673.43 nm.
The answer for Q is 2.541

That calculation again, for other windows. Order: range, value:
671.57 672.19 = 2.836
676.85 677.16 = 2.035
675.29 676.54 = 1.994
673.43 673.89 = 2.174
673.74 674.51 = 2.112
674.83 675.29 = 1.945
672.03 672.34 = 2.278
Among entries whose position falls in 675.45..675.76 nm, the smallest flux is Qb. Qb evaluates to 1.835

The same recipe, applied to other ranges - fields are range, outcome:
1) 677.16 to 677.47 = 1.839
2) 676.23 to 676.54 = 1.986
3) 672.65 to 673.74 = 2.171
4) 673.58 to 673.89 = 2.112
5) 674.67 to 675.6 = 1.797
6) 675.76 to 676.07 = 1.861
